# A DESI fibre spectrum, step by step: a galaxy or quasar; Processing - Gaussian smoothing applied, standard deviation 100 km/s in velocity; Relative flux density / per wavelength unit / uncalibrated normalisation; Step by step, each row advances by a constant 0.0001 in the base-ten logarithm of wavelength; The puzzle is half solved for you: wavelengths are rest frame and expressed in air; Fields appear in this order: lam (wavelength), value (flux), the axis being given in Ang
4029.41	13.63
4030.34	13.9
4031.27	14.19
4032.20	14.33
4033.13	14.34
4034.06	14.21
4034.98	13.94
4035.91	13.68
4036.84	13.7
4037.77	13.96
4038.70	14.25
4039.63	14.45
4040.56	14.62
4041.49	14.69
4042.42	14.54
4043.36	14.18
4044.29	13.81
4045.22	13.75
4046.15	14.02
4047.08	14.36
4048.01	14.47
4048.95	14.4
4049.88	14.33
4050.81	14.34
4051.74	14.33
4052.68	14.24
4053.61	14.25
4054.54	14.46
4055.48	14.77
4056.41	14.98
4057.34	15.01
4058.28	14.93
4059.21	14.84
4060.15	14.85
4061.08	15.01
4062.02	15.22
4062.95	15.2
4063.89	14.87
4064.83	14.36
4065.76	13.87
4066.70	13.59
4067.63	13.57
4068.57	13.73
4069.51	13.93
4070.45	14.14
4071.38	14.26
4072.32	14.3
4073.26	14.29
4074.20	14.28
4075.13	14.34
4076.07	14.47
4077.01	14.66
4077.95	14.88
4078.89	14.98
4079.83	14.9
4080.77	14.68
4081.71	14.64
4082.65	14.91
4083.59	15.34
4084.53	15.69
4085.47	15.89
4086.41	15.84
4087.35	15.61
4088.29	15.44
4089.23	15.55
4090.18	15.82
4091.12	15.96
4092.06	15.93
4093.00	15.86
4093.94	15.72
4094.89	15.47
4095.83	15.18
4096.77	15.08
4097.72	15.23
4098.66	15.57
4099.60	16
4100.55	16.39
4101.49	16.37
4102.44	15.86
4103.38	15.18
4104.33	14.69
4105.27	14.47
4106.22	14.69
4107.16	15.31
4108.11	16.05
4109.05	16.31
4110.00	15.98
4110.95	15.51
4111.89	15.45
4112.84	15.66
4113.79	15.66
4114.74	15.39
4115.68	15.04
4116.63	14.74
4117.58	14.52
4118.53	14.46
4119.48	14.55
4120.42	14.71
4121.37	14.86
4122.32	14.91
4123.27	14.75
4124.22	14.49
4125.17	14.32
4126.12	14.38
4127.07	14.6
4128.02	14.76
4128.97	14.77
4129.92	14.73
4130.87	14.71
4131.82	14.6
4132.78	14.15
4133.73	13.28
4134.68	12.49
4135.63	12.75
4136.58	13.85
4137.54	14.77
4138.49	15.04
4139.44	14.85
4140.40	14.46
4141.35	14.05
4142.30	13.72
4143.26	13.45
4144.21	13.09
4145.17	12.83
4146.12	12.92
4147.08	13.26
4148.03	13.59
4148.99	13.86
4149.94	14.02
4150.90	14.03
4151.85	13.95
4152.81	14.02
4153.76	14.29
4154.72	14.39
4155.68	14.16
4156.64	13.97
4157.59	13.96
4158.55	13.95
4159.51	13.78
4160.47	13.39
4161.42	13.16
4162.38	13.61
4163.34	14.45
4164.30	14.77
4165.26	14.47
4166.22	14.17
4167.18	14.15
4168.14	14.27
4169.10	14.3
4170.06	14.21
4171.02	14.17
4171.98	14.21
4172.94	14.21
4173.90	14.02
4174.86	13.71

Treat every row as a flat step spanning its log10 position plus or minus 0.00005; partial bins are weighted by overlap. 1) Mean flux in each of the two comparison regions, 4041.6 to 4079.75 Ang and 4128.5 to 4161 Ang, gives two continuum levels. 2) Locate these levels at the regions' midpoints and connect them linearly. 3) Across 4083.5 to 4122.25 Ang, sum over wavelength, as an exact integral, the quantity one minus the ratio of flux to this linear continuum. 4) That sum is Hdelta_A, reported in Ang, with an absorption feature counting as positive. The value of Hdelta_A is -3.5 Ang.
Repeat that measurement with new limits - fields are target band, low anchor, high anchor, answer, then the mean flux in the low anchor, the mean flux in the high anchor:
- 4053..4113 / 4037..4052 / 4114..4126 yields -2.3 Ang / 14.3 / 14.7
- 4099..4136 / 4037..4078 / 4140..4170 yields -2.2 Ang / 14.4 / 13.9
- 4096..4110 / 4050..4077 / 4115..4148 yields -1.2 Ang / 14.4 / 14.2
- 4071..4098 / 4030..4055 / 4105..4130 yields -0.9 Ang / 14.2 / 15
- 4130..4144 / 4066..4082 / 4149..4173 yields 0.1 Ang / 14.3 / 14.1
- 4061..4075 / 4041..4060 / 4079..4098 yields 0.6 Ang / 14.4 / 15.4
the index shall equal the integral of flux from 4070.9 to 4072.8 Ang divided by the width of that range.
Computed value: 14.3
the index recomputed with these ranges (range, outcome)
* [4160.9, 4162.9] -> 13.4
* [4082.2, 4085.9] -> 15.5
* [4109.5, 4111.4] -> 15.7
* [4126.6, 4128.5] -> 14.7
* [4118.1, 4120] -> 14.6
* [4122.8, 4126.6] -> 14.5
